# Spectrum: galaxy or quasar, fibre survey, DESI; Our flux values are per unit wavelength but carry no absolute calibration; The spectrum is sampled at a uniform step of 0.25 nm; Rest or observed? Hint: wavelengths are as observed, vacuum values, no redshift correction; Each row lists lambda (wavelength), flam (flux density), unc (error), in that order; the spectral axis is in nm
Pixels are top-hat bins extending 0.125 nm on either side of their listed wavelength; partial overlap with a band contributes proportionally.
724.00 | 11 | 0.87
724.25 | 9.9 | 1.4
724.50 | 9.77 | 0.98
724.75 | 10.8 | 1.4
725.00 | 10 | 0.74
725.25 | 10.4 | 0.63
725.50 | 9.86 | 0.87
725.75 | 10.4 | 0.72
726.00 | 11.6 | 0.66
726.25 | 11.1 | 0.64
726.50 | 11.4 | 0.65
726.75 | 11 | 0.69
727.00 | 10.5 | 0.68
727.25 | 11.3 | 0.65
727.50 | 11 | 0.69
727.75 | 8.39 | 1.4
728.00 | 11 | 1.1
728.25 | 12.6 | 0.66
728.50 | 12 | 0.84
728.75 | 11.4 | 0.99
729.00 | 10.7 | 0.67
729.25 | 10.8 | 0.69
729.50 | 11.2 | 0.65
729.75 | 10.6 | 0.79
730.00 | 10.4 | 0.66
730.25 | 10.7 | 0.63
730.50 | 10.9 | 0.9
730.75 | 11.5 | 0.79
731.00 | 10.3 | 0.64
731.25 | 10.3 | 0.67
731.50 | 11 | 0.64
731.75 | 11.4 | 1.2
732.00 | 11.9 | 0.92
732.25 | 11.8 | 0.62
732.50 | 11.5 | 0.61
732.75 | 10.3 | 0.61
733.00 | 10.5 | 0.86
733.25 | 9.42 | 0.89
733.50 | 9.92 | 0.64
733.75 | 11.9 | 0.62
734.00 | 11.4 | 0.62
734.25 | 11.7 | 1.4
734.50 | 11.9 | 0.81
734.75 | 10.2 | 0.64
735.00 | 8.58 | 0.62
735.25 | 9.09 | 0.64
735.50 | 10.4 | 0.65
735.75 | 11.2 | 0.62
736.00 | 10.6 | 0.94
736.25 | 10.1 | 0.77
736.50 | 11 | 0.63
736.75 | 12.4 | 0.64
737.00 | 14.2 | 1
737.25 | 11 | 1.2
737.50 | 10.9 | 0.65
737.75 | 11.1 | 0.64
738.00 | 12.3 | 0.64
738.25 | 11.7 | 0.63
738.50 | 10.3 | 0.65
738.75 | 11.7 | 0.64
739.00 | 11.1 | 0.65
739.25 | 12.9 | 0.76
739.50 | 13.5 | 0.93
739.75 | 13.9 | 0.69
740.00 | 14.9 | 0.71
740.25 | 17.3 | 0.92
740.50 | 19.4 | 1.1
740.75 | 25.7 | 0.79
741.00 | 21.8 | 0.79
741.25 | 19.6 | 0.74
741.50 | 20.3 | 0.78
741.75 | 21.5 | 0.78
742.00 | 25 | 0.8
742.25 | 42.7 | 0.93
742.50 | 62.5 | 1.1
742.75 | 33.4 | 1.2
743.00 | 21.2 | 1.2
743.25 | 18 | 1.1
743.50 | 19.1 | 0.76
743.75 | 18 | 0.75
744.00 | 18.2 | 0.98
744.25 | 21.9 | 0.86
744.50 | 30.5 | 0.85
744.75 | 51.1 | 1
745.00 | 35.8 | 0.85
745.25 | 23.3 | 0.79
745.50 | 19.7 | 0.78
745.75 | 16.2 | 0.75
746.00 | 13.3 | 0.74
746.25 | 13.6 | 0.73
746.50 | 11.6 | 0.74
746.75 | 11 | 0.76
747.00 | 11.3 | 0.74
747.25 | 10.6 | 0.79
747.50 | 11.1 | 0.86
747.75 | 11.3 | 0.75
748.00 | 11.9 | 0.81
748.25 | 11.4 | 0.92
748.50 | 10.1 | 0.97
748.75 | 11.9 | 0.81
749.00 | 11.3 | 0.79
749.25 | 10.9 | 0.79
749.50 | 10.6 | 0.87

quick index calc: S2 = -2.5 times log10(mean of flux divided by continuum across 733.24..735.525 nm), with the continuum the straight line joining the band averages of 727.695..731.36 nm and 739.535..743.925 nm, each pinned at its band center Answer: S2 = 0.46 mag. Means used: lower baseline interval 10.9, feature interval 10.5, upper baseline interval 24.1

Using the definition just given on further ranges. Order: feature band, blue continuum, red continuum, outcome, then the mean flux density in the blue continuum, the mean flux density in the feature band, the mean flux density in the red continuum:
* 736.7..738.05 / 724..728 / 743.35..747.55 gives 0.32 mag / 10.5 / 11.9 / 19.9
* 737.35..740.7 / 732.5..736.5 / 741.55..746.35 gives 0.34 mag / 10.5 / 13.4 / 26.5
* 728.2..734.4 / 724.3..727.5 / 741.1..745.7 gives 0.38 mag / 10.7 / 11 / 27.7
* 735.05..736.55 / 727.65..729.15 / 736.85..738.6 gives 0.13 mag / 11.1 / 10.3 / 11.7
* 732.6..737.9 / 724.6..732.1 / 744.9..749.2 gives 0.12 mag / 10.9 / 10.9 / 14.2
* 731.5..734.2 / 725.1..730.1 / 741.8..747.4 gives 0.32 mag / 10.9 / 11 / 23.9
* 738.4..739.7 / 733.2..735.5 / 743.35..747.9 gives 0.18 mag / 10.5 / 12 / 19.3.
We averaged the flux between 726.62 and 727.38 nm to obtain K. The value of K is 10.9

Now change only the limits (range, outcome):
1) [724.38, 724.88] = 10.3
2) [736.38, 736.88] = 11.7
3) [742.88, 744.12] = 18.9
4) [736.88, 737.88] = 11.8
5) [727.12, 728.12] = 10.4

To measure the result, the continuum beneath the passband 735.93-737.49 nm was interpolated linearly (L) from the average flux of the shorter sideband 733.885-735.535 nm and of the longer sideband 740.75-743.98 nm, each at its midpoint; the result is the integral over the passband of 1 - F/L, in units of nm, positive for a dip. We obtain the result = 0.33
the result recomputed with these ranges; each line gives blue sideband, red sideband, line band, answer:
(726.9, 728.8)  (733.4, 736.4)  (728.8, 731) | 0.01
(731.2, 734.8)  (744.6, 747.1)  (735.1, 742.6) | -0.36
